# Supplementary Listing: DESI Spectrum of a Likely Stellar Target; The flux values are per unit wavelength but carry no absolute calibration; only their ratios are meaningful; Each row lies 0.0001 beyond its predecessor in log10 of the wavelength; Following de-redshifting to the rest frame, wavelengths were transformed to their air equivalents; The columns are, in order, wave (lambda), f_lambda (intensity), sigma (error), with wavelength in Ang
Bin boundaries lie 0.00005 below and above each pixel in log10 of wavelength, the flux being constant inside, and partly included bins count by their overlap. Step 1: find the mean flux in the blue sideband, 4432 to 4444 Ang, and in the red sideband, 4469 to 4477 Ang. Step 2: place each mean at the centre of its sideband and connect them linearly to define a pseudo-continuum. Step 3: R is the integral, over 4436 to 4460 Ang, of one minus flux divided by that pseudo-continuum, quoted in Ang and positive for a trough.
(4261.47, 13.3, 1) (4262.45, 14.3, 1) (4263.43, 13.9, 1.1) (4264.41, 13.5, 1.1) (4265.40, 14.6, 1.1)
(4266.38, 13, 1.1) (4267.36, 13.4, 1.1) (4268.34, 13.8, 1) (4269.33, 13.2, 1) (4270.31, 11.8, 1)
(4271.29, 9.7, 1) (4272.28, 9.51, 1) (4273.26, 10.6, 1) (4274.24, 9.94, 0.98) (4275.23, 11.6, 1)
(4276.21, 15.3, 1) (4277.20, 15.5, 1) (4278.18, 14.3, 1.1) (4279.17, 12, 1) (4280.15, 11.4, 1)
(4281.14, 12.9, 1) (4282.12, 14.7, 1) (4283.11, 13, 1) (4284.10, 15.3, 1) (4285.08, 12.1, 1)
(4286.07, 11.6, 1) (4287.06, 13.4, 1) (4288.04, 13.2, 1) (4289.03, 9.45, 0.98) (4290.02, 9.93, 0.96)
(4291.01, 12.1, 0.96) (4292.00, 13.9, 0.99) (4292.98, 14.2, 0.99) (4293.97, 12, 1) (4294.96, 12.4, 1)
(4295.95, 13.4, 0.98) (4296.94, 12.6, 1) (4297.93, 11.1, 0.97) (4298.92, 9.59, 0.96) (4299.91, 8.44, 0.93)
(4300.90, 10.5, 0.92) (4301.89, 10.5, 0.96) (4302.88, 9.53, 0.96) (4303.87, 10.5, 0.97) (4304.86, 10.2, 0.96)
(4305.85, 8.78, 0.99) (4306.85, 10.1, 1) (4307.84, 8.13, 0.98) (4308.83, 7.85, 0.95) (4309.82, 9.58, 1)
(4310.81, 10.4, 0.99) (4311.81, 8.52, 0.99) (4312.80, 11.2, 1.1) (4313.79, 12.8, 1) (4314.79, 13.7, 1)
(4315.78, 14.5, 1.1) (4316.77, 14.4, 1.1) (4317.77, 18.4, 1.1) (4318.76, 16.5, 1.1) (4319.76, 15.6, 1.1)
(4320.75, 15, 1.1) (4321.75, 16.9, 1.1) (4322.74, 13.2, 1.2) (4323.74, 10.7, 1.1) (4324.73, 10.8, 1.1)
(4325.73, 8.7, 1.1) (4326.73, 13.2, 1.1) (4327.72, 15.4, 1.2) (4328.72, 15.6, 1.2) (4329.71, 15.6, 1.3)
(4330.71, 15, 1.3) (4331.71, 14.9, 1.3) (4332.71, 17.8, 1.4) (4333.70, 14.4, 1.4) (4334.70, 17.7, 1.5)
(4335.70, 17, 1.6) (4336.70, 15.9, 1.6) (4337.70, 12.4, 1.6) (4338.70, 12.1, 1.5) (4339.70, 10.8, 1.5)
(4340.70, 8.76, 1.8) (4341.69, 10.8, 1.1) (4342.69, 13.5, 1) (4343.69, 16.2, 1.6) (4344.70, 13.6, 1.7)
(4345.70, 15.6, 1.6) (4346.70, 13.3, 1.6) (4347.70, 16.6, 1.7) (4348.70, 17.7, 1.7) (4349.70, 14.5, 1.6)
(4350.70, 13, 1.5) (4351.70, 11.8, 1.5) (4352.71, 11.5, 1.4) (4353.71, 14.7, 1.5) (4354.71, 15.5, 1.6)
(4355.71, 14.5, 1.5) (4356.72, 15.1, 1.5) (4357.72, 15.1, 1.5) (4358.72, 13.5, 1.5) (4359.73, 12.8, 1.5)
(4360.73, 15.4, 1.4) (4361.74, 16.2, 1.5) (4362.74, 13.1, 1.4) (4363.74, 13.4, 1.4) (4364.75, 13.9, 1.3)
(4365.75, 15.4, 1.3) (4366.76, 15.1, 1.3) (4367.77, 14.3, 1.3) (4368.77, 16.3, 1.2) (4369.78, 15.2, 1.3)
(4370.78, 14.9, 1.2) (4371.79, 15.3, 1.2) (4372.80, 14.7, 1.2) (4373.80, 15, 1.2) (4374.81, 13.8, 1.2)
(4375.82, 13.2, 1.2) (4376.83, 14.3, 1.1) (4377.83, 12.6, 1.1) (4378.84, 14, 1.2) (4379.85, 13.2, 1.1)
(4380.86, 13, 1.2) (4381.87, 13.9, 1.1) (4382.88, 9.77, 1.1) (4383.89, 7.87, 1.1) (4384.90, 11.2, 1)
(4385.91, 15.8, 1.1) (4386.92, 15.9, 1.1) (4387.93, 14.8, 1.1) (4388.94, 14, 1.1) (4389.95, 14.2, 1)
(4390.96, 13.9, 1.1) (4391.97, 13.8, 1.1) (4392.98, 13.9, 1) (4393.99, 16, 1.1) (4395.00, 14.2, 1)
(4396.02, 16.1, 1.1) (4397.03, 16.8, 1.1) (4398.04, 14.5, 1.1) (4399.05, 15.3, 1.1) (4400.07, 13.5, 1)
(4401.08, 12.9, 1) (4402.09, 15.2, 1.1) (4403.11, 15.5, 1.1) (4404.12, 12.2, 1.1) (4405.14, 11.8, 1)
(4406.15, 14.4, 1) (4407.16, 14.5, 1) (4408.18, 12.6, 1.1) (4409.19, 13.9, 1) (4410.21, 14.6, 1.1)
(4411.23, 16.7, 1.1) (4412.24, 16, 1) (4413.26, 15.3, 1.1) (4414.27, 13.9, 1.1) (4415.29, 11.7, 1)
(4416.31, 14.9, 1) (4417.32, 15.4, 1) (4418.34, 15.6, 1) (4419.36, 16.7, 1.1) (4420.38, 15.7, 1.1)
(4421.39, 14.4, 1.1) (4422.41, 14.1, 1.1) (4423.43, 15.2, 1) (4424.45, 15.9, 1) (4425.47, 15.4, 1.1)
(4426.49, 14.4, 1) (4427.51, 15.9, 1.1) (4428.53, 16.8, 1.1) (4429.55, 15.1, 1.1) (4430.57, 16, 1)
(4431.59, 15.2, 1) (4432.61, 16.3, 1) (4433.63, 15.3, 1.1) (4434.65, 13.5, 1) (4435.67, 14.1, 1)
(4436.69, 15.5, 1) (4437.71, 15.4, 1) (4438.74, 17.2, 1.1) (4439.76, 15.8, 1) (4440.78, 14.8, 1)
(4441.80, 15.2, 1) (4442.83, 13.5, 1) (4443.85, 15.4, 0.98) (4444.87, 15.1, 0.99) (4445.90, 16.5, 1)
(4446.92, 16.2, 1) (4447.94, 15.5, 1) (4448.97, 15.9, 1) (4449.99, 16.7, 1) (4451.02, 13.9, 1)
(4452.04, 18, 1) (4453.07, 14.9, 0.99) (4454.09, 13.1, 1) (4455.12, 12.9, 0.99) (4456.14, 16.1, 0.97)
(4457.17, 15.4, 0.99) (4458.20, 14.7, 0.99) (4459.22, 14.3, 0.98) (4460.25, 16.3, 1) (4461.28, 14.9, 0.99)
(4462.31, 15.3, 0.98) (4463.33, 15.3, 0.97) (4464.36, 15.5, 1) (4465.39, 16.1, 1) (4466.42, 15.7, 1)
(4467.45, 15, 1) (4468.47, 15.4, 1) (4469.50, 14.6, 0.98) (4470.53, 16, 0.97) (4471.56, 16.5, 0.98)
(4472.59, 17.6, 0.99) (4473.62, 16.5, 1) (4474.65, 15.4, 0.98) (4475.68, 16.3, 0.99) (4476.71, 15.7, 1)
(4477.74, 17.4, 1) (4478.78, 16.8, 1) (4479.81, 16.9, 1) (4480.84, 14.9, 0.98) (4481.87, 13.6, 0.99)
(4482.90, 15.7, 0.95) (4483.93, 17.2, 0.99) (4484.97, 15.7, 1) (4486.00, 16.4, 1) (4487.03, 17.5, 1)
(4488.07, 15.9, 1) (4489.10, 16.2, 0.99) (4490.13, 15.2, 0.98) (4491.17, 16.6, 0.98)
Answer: 0.2 Ang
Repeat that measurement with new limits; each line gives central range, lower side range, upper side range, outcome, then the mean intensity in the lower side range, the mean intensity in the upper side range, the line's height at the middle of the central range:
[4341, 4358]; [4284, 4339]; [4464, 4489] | -1.01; 12.6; 16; 13.4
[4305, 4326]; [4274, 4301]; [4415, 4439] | 1.29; 12.4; 15.2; 13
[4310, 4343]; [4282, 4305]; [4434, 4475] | -2.98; 11.8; 15.4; 12.5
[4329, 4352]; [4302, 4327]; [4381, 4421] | -3.14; 11.9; 14.2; 12.6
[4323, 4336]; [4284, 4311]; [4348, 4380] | -1.68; 11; 14.4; 12.6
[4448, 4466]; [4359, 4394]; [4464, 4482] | 0.40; 14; 15.9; 15.6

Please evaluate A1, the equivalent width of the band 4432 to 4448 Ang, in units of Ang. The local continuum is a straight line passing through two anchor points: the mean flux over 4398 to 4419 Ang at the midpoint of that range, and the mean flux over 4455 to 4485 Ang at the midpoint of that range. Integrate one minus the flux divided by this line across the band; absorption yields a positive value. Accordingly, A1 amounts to -0.32 Ang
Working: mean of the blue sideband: 14.3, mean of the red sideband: 15.7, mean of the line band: 15.3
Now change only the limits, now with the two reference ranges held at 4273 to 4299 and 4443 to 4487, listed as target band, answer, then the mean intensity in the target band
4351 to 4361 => -0.1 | 13.9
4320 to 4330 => -0.2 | 13.5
